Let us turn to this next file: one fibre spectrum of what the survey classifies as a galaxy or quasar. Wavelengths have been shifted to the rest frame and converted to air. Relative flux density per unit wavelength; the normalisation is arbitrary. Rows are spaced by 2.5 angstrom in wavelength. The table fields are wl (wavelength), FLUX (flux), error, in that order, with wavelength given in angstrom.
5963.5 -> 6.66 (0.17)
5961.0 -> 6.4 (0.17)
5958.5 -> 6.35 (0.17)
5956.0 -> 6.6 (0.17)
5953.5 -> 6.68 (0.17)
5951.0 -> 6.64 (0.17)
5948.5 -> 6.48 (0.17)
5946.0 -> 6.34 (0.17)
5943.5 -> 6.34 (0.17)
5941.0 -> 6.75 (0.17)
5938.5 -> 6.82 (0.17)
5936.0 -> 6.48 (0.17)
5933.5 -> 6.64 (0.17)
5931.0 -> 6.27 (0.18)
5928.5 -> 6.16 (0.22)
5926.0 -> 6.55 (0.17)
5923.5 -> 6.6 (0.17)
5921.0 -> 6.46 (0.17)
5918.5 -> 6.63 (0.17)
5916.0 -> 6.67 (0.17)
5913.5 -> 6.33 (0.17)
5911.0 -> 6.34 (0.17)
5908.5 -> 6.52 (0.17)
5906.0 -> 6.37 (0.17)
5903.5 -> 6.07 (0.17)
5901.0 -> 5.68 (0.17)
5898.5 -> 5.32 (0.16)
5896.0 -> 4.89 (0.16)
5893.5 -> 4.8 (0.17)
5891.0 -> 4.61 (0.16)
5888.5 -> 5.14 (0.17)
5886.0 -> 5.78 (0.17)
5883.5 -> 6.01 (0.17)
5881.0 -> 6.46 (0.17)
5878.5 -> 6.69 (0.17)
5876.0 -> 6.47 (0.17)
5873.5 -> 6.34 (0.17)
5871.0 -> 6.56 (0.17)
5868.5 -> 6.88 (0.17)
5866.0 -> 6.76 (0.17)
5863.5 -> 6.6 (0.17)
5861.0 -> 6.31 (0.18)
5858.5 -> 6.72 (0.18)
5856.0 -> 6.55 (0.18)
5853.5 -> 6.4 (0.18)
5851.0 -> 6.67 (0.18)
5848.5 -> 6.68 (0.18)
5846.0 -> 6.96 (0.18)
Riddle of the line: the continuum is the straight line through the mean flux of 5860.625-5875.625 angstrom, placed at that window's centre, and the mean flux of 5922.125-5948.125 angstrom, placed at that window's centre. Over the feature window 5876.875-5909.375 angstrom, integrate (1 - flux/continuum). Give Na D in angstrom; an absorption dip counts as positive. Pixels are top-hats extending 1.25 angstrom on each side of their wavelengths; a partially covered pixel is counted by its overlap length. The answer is 4.1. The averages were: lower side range 6.58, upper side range 6.49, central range 5.72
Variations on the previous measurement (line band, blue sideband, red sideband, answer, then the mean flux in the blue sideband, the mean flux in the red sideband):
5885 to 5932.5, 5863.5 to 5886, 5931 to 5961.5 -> 4.0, 6.48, 6.54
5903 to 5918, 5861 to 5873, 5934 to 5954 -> 0.4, 6.64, 6.56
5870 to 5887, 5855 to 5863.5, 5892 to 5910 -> -0.6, 6.54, 5.66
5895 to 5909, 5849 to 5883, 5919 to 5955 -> 1.6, 6.56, 6.52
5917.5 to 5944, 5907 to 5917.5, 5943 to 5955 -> -0.1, 6.47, 6.51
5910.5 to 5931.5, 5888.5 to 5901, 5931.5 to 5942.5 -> -1.6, 5.01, 6.64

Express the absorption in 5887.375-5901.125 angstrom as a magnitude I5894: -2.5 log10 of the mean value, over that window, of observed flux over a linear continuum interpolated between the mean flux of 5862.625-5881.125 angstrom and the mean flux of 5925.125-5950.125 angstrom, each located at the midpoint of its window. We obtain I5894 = 0.29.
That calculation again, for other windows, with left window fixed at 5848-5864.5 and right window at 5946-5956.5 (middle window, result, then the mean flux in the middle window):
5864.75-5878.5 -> -0.01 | 6.61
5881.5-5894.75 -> 0.22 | 5.34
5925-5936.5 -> 0.03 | 6.41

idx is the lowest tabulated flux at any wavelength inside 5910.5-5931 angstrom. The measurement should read 6.16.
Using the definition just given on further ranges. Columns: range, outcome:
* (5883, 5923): 4.61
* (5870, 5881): 6.34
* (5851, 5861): 6.31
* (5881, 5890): 5.14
